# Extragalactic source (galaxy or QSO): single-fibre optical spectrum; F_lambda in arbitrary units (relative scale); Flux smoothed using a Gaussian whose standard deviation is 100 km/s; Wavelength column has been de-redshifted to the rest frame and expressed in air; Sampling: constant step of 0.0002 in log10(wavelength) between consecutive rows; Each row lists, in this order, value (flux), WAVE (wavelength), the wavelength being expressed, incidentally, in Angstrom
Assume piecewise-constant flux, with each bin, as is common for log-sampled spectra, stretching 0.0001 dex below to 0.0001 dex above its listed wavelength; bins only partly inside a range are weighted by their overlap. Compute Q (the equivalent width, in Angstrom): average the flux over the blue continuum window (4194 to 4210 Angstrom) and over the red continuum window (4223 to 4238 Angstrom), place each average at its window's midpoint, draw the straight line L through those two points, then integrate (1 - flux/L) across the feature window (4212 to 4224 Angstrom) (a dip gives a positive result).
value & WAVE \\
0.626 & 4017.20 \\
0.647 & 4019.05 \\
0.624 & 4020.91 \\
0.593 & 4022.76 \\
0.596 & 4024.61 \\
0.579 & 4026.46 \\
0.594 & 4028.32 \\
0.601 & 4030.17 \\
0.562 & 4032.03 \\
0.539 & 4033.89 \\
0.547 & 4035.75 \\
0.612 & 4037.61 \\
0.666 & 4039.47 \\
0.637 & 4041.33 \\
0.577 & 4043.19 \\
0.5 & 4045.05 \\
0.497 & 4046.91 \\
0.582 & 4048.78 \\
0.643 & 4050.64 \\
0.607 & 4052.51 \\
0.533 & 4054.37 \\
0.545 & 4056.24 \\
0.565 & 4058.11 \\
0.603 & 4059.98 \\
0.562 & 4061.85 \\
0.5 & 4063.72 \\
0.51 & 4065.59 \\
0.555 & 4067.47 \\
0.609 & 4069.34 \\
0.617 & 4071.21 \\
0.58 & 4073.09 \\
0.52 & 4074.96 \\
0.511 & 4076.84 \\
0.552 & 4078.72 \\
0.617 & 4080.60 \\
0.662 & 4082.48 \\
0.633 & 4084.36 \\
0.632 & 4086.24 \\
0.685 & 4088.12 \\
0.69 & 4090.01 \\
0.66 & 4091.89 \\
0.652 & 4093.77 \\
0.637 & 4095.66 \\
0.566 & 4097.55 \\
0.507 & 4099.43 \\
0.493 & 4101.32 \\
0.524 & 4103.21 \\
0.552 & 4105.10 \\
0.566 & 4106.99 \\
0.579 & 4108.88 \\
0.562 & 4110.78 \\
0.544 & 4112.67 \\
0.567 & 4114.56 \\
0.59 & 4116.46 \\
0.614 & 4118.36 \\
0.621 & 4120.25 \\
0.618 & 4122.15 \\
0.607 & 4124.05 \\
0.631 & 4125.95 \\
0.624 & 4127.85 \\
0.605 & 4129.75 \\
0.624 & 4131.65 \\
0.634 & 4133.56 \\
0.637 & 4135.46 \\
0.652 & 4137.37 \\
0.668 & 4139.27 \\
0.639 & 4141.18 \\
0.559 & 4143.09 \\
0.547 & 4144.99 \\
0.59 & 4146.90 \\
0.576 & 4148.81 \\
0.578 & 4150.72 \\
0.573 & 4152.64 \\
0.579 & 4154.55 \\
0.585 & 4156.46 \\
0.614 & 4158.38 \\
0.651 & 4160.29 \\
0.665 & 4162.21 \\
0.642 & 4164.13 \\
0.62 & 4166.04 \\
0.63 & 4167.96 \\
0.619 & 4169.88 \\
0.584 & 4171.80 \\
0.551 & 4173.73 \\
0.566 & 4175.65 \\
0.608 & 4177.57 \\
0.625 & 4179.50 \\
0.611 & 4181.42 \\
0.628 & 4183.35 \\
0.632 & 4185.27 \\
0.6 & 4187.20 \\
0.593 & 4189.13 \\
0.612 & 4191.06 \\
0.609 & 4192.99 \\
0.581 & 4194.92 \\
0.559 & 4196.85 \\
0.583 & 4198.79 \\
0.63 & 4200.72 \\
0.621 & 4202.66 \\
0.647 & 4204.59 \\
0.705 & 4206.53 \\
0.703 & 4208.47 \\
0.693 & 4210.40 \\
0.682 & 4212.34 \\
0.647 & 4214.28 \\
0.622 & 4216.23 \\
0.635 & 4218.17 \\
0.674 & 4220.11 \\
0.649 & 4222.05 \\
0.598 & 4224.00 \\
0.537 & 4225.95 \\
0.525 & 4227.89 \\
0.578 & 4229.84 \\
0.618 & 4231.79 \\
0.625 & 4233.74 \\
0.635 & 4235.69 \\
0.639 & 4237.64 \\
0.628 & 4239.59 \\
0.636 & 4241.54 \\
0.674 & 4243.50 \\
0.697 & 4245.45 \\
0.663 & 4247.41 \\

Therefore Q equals -0.7 Angstrom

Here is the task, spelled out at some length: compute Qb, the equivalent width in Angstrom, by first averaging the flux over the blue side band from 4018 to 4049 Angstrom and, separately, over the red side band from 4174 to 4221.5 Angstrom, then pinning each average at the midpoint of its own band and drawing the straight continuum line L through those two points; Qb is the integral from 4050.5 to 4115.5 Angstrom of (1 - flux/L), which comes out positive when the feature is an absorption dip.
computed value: 1.9 Angstrom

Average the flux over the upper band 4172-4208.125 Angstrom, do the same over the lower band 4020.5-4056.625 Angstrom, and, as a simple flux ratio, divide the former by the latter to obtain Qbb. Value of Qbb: 1.0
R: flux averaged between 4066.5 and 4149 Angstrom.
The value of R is 0.598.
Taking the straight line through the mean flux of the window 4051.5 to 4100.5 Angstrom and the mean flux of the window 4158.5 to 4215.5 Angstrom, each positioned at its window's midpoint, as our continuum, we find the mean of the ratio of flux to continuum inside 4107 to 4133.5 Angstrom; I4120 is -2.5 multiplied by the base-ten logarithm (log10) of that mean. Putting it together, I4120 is 0.01 mag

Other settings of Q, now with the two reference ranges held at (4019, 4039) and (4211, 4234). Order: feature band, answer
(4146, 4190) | 0.3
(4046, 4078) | 1.8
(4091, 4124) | 1.1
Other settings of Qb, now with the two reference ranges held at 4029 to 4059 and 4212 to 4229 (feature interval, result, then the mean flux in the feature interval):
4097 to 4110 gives 1.1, 0.541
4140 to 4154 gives 0.4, 0.582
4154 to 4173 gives -0.5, 0.619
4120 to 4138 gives -0.9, 0.625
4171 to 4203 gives 0.5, 0.599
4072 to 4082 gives 0.4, 0.561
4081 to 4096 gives -1.8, 0.656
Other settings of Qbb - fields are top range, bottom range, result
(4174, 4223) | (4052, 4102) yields 1.07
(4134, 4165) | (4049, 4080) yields 1.08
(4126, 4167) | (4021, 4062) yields 1.06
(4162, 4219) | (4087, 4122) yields 1.06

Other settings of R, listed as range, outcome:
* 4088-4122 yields 0.588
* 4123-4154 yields 0.609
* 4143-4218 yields 0.614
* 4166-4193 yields 0.605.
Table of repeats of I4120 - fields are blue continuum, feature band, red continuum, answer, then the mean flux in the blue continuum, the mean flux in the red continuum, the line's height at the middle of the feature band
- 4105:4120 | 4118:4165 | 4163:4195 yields -0.04 mag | 0.575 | 0.608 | 0.589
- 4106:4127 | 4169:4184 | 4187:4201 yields -0.01 mag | 0.591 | 0.594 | 0.593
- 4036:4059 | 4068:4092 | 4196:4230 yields -0.04 mag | 0.579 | 0.628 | 0.589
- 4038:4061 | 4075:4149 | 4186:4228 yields 0.00 mag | 0.58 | 0.625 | 0.598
